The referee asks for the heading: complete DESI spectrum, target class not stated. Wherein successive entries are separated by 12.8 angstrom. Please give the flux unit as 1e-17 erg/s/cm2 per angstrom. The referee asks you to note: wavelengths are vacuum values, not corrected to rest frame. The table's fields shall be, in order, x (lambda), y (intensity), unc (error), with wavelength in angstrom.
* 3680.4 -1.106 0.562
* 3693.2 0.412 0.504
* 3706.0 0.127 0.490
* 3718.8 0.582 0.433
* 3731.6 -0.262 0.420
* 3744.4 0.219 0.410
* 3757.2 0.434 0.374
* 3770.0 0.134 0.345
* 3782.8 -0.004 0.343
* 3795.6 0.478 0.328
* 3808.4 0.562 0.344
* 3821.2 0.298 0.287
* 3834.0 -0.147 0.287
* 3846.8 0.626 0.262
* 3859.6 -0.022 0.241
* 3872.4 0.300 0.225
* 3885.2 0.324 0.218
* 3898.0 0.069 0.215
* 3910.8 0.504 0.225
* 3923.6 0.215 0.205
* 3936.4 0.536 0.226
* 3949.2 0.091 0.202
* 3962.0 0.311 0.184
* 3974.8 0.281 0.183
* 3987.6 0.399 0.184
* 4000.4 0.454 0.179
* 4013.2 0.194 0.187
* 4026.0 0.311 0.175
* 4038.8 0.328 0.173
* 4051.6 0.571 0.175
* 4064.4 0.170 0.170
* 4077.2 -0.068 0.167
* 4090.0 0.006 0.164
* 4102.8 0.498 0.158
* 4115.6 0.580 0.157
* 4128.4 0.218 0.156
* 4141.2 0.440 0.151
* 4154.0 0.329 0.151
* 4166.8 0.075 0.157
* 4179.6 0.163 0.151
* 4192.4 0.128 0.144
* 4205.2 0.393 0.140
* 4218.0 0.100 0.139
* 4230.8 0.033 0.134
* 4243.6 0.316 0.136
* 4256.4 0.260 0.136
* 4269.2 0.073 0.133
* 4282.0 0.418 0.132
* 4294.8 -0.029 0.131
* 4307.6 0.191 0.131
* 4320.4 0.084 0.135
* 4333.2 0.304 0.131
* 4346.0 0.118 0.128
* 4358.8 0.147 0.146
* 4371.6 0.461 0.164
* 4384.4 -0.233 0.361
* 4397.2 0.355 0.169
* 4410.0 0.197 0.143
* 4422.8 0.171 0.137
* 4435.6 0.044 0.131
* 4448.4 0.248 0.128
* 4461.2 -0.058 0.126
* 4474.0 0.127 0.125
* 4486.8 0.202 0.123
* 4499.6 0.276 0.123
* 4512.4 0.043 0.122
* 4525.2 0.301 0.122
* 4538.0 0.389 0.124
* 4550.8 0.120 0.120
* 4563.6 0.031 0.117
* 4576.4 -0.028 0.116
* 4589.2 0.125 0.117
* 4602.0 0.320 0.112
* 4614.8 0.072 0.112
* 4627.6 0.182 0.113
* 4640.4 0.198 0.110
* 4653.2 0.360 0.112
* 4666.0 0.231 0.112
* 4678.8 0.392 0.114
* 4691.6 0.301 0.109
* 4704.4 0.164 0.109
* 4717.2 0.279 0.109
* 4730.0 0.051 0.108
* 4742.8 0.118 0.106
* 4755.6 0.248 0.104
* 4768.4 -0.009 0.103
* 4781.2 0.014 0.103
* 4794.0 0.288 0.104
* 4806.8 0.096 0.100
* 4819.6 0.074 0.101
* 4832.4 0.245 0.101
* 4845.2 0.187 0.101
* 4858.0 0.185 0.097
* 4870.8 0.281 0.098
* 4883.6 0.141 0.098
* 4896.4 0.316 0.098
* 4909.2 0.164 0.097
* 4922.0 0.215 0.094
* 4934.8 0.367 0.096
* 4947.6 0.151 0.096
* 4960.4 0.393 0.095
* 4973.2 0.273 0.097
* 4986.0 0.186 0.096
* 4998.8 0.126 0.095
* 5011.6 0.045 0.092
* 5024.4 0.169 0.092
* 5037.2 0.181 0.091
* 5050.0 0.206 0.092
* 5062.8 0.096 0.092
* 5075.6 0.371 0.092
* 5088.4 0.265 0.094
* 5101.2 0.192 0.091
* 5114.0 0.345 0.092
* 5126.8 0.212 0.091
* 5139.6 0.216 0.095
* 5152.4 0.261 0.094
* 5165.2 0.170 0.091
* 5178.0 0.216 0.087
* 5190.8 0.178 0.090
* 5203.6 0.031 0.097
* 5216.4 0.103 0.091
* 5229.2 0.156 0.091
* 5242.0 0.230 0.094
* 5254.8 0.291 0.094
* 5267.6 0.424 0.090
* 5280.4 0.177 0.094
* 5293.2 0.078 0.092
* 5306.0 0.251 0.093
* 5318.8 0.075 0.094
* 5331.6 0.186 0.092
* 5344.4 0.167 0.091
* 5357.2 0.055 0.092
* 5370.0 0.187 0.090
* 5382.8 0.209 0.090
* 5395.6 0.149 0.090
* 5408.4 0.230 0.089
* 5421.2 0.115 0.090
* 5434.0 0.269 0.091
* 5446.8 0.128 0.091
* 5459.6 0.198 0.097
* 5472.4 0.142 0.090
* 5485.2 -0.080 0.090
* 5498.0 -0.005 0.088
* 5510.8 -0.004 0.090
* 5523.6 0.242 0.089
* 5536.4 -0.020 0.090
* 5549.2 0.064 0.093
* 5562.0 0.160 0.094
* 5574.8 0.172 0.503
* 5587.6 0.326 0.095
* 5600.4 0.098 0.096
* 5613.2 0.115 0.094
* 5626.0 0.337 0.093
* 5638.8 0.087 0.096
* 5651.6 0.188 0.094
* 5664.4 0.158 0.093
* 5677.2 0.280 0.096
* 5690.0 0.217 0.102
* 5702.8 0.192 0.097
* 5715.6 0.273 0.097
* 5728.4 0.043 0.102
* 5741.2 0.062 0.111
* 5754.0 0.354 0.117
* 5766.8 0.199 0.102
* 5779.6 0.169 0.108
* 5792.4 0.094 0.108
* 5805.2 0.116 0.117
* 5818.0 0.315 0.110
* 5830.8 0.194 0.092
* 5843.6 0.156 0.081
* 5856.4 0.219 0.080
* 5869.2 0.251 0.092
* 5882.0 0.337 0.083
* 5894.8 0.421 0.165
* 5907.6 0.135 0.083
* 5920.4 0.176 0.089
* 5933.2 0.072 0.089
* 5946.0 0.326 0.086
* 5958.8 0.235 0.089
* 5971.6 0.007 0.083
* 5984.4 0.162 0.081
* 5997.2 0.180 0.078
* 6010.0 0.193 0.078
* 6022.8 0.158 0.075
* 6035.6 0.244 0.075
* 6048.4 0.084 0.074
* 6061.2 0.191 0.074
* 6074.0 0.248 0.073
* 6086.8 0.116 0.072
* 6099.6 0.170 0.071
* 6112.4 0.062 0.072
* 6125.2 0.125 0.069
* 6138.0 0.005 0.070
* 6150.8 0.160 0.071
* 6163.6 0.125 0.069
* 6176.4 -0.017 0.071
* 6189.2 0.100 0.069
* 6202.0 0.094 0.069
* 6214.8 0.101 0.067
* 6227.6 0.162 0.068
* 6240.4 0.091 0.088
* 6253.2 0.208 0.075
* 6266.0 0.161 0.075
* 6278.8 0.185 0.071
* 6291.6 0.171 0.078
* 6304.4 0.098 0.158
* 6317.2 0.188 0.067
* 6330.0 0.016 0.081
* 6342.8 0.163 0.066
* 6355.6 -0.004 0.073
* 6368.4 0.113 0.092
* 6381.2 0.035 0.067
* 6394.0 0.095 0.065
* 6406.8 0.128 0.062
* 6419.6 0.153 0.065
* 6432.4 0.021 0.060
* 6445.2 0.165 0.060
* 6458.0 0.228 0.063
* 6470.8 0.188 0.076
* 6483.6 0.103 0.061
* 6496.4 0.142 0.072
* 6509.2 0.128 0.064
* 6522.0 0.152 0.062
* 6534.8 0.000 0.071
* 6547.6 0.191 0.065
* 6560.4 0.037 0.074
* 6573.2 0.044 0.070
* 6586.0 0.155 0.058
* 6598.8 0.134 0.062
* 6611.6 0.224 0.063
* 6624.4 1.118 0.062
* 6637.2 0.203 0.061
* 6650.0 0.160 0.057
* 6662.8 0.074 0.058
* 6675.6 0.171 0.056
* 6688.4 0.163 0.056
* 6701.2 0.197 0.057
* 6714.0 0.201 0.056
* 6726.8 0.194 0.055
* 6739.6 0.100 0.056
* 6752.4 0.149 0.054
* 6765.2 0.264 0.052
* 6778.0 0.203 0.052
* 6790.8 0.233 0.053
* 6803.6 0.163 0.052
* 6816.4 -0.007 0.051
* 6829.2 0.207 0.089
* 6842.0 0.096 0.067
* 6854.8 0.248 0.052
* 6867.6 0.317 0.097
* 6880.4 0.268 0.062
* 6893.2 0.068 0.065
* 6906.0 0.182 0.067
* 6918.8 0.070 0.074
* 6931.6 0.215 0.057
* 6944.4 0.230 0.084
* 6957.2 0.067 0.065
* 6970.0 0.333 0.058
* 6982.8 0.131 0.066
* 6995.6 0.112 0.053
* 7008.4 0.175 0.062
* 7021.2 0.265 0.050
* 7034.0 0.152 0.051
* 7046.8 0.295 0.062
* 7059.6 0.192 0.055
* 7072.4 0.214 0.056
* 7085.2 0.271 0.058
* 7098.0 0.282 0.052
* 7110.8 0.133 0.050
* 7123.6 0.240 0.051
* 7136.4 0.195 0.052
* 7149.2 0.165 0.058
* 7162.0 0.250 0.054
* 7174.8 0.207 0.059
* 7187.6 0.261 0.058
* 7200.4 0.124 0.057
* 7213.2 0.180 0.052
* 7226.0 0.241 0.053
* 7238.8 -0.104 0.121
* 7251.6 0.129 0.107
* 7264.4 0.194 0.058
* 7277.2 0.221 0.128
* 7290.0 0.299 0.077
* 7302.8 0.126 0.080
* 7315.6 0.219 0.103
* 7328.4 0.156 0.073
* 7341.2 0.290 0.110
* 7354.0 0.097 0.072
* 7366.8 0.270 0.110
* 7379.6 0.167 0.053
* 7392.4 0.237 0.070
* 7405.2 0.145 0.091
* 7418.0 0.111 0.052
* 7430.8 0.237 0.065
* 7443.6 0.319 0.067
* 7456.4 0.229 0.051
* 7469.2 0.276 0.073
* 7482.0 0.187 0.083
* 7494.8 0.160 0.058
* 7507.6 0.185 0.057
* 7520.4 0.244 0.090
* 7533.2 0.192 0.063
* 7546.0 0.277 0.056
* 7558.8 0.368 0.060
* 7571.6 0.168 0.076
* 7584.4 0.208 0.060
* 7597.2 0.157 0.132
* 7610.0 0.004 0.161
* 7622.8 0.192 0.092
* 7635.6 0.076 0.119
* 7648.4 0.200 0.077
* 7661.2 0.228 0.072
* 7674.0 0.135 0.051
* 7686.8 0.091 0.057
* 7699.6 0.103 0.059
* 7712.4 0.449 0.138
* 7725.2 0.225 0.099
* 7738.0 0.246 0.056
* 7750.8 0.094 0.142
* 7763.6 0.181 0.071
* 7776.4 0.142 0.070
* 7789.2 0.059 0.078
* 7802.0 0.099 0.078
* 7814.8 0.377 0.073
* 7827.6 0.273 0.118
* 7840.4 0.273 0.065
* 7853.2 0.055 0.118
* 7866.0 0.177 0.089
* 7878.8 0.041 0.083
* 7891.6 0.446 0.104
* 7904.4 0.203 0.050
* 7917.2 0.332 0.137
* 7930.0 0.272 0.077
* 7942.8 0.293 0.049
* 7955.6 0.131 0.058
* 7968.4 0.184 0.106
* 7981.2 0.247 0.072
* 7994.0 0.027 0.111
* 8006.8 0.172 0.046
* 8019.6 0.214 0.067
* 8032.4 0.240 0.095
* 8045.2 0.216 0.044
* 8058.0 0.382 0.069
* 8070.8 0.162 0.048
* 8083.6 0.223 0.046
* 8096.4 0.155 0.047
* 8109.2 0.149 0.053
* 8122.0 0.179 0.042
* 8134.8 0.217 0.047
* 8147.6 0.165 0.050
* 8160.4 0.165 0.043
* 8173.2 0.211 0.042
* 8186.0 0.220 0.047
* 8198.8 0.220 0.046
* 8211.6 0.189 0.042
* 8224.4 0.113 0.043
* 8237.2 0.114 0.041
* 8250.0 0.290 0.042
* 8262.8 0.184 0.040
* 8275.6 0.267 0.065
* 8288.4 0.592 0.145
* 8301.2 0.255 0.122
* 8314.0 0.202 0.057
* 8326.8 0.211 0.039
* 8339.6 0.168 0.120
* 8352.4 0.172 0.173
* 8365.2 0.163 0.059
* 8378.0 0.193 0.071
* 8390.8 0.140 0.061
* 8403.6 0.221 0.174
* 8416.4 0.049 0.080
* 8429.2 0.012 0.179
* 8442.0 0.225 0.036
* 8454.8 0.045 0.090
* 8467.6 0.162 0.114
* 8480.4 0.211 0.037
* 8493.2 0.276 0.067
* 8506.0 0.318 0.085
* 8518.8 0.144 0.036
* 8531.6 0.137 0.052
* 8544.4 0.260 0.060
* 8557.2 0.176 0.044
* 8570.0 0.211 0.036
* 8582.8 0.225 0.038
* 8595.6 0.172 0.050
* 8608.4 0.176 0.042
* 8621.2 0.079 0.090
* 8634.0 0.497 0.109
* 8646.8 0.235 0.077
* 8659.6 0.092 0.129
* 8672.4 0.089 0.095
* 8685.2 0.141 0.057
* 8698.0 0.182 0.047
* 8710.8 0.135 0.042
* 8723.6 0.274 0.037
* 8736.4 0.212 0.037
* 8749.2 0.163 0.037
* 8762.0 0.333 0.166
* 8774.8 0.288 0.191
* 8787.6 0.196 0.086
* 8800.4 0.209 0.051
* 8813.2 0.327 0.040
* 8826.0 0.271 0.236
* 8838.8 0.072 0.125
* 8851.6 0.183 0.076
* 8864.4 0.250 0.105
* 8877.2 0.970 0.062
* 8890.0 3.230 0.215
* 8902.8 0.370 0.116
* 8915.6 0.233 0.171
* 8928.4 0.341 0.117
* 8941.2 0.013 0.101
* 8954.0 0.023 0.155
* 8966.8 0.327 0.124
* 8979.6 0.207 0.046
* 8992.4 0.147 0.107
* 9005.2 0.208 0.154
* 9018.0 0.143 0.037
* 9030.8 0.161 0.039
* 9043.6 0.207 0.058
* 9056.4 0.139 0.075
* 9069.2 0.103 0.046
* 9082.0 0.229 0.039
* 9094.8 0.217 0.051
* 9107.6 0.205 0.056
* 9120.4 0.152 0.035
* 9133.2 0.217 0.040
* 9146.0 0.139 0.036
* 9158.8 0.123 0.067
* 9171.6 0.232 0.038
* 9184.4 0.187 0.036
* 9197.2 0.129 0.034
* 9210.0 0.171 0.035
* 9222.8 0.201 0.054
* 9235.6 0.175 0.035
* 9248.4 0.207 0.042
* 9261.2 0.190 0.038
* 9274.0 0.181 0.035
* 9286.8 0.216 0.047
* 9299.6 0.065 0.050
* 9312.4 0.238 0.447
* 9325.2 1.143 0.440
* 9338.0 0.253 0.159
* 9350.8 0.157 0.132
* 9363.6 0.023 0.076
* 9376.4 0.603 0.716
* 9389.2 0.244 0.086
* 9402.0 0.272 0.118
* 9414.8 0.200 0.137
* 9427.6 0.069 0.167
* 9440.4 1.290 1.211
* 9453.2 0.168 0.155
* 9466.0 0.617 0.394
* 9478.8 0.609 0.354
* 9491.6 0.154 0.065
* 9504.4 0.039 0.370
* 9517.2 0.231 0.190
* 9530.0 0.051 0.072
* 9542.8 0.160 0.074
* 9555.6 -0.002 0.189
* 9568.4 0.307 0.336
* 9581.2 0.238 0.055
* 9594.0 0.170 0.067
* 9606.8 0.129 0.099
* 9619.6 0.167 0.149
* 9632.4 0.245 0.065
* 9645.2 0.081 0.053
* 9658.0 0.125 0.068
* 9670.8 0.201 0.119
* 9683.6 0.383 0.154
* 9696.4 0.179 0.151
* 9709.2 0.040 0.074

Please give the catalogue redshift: 0.78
